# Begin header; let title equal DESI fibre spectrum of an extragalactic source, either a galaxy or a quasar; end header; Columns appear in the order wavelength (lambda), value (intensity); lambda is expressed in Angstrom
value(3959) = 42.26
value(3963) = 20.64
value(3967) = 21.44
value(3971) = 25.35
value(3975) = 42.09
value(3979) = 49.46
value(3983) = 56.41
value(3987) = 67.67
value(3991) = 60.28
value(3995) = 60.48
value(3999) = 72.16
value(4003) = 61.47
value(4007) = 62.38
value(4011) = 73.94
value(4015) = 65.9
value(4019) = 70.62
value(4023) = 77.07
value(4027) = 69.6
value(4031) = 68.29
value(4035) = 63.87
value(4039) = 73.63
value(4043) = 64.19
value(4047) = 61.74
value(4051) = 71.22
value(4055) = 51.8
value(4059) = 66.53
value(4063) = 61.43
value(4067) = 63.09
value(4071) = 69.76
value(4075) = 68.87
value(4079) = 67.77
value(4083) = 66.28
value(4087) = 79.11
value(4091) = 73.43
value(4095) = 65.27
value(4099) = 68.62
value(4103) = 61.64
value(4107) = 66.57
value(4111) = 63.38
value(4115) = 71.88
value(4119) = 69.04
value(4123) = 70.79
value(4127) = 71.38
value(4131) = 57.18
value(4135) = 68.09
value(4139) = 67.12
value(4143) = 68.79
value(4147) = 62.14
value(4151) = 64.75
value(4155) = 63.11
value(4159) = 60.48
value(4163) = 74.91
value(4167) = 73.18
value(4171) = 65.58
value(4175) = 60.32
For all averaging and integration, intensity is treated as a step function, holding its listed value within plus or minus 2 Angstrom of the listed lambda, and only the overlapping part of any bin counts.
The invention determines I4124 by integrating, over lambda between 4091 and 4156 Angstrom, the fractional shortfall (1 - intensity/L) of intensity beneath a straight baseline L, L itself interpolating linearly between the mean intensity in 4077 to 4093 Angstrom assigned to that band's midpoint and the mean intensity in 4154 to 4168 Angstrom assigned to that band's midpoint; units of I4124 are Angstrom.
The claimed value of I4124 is 3.0 Angstrom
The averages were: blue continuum 71.6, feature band 66.5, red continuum 67.9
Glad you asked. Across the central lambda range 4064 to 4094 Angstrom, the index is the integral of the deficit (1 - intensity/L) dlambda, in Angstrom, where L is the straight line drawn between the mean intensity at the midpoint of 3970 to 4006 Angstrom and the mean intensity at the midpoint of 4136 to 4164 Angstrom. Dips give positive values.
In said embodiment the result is -3.8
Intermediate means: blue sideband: 56.1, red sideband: 65.7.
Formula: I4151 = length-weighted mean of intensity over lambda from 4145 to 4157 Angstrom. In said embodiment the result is 63.3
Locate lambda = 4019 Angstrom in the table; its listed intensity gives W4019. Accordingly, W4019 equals 70.62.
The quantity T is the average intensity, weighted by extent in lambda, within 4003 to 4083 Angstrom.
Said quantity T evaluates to 66.8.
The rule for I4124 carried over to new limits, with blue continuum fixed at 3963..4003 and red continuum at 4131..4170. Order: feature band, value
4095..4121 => -1.9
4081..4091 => -2.1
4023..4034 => -3.2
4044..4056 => -1.3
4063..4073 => -1.3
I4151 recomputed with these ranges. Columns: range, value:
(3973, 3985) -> 49.3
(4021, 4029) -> 73.3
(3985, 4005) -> 64.4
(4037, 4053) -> 67.7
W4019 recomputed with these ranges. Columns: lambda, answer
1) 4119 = 69.04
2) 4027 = 69.6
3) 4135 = 68.09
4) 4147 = 62.14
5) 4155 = 63.11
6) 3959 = 42.26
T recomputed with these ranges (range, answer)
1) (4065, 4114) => 67.9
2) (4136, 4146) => 67.4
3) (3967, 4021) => 57.7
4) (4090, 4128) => 68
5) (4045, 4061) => 62.8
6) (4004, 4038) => 68.9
